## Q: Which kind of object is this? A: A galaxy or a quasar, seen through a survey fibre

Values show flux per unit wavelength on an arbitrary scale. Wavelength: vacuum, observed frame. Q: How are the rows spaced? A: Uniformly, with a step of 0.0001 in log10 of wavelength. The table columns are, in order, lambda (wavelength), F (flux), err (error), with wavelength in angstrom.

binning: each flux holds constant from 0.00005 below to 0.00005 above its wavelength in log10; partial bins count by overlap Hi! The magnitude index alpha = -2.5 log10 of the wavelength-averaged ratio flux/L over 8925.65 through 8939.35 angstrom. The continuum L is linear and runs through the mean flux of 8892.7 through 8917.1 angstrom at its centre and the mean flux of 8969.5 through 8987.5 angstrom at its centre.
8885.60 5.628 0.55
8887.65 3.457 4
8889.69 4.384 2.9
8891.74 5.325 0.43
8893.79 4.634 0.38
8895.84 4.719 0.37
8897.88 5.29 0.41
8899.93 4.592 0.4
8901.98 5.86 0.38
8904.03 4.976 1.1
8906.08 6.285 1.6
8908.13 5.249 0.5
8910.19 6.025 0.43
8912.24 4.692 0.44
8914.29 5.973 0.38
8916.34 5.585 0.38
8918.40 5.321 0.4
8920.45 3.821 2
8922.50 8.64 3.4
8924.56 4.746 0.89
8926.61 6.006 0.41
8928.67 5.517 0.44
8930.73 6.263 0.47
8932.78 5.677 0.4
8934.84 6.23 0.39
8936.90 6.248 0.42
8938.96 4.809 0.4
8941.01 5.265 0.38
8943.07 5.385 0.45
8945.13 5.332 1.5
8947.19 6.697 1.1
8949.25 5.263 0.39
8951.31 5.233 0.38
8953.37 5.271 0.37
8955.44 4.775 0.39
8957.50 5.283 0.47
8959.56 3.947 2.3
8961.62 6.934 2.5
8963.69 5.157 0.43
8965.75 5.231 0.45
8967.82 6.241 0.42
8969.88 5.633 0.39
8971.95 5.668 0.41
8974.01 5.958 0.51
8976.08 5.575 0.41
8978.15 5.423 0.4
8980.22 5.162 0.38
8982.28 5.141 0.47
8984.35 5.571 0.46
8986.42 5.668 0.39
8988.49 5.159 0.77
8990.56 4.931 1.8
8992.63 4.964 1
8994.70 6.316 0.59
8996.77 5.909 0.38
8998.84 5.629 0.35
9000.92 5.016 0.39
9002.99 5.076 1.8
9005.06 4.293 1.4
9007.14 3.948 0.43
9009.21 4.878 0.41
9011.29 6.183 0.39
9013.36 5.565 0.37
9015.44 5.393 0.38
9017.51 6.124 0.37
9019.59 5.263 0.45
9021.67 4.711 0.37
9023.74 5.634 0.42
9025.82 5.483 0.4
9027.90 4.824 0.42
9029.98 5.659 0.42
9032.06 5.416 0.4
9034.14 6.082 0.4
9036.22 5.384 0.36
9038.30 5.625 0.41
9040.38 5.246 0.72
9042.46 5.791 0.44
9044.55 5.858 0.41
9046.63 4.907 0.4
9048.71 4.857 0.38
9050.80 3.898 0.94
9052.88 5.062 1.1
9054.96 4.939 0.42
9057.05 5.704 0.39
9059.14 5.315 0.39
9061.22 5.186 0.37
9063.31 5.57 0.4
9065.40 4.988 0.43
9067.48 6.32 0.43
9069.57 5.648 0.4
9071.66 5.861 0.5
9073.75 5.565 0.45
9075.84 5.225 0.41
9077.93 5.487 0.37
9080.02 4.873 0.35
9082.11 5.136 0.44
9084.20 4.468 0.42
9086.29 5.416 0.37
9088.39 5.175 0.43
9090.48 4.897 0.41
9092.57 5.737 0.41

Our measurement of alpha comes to -0.090 mag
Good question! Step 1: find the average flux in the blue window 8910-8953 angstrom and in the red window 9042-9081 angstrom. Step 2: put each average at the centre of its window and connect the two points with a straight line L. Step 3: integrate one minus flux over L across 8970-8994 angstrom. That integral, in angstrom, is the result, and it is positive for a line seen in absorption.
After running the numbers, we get 0.5 angstrom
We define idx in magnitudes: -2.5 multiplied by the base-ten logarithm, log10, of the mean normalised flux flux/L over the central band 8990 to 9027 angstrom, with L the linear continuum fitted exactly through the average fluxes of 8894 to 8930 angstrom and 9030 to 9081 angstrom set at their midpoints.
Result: 0.02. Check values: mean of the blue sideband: 5.48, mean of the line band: 5.3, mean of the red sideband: 5.37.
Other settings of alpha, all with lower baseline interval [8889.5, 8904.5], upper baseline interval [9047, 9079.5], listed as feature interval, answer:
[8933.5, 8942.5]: -0.11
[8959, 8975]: -0.10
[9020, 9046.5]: -0.04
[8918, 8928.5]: -0.13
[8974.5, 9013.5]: -0.02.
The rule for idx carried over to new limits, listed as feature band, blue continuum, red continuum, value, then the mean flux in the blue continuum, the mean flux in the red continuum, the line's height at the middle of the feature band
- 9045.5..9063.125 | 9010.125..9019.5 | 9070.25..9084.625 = 0.09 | 5.75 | 5.27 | 5.45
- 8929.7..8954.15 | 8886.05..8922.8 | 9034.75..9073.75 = -0.08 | 5.21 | 5.36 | 5.25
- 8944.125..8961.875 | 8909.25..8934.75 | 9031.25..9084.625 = 0.05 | 5.71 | 5.33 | 5.62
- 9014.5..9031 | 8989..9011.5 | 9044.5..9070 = -0.04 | 5.16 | 5.22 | 5.18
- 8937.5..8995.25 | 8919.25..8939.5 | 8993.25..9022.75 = 0.03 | 5.82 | 5.3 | 5.57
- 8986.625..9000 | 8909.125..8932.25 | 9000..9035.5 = -0.02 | 5.69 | 5.27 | 5.38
